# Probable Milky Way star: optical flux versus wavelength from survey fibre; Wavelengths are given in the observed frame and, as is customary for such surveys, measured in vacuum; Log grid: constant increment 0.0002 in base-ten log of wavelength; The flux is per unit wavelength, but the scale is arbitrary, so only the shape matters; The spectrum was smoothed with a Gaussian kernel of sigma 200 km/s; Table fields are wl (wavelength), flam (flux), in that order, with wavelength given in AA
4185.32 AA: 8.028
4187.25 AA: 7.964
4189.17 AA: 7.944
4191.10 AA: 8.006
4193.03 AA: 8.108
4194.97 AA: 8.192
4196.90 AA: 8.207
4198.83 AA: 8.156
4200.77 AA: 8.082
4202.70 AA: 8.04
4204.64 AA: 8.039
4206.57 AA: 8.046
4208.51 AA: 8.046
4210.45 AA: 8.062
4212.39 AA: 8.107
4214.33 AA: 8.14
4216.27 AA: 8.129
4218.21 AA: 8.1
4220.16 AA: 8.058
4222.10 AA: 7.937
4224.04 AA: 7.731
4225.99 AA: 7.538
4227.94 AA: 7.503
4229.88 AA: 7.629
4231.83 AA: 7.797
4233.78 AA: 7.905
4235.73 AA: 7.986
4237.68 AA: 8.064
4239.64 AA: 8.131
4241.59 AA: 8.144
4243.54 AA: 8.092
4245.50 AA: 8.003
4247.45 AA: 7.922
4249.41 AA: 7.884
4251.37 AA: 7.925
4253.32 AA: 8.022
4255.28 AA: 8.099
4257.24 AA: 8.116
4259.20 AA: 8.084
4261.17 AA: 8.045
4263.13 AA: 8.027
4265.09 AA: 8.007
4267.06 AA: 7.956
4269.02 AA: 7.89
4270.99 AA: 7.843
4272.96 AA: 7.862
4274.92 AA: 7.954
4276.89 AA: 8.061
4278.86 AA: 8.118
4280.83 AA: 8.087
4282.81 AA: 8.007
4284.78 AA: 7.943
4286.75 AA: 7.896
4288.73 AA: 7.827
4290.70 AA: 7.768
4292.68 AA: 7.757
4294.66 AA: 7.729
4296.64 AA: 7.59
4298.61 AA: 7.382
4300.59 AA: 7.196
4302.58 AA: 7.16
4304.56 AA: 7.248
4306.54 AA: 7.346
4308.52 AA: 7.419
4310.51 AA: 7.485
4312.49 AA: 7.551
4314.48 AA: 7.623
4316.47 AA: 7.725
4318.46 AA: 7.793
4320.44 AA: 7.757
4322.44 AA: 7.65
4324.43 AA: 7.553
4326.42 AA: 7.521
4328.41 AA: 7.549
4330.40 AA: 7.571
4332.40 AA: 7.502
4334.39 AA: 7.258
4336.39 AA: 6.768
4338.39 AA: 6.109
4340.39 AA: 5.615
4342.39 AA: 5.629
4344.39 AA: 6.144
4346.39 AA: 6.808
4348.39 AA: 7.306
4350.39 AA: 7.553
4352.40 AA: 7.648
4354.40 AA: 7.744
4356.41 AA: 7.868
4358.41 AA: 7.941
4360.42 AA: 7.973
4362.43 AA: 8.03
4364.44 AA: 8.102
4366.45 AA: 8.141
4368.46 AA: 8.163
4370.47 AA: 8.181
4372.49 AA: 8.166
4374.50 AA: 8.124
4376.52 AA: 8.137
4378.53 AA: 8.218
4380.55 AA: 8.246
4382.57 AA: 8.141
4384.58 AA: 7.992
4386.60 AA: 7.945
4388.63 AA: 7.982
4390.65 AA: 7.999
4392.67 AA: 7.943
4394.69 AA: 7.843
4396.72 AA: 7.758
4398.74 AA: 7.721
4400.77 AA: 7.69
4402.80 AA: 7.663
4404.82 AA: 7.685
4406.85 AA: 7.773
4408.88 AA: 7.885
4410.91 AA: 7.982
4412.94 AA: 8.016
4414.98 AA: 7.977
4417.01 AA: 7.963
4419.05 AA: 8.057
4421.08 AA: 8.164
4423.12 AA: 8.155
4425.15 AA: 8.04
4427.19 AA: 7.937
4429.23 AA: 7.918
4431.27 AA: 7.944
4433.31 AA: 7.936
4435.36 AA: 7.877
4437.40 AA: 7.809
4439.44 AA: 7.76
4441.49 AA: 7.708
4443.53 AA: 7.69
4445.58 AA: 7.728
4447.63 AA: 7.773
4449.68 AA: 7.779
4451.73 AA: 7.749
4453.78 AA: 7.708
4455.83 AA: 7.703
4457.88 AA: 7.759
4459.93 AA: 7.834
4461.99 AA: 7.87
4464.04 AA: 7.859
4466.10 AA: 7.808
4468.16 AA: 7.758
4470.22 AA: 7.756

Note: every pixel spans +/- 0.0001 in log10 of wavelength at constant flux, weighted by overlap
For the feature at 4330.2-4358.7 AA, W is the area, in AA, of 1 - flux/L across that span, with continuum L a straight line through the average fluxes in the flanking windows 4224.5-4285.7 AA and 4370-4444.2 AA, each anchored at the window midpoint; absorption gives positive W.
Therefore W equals 3.43 AA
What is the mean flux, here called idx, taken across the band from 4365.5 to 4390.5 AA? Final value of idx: 8.11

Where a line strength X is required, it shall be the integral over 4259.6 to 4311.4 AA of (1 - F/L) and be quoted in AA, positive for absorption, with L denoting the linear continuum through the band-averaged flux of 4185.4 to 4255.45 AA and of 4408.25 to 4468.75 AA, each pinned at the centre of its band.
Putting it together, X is 1.3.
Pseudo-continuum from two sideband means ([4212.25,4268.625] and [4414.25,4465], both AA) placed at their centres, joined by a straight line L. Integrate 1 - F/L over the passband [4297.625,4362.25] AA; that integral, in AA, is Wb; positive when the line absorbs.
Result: 5.1 AA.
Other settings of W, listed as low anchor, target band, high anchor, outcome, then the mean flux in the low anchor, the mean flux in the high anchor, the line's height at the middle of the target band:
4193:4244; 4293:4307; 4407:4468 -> 1.0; 8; 7.87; 7.95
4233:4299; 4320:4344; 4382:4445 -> 2.8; 7.95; 7.9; 7.93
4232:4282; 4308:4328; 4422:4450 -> 0.9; 8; 7.86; 7.96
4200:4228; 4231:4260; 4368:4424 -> -0.1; 7.98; 7.98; 7.98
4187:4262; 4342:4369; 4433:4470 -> 1.2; 8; 7.78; 7.87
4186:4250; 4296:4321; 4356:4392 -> 1.8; 7.99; 8.08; 8.04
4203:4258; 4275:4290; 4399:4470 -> -0.1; 7.97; 7.85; 7.94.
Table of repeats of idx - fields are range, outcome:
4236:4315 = 7.83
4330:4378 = 7.44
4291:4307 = 7.44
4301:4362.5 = 7.31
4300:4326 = 7.5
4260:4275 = 7.95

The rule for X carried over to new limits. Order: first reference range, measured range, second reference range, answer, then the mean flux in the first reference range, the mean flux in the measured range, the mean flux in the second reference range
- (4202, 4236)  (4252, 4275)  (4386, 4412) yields -0.25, 7.93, 8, 7.83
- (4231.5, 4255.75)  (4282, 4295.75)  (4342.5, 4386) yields 0.14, 8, 7.84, 7.8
